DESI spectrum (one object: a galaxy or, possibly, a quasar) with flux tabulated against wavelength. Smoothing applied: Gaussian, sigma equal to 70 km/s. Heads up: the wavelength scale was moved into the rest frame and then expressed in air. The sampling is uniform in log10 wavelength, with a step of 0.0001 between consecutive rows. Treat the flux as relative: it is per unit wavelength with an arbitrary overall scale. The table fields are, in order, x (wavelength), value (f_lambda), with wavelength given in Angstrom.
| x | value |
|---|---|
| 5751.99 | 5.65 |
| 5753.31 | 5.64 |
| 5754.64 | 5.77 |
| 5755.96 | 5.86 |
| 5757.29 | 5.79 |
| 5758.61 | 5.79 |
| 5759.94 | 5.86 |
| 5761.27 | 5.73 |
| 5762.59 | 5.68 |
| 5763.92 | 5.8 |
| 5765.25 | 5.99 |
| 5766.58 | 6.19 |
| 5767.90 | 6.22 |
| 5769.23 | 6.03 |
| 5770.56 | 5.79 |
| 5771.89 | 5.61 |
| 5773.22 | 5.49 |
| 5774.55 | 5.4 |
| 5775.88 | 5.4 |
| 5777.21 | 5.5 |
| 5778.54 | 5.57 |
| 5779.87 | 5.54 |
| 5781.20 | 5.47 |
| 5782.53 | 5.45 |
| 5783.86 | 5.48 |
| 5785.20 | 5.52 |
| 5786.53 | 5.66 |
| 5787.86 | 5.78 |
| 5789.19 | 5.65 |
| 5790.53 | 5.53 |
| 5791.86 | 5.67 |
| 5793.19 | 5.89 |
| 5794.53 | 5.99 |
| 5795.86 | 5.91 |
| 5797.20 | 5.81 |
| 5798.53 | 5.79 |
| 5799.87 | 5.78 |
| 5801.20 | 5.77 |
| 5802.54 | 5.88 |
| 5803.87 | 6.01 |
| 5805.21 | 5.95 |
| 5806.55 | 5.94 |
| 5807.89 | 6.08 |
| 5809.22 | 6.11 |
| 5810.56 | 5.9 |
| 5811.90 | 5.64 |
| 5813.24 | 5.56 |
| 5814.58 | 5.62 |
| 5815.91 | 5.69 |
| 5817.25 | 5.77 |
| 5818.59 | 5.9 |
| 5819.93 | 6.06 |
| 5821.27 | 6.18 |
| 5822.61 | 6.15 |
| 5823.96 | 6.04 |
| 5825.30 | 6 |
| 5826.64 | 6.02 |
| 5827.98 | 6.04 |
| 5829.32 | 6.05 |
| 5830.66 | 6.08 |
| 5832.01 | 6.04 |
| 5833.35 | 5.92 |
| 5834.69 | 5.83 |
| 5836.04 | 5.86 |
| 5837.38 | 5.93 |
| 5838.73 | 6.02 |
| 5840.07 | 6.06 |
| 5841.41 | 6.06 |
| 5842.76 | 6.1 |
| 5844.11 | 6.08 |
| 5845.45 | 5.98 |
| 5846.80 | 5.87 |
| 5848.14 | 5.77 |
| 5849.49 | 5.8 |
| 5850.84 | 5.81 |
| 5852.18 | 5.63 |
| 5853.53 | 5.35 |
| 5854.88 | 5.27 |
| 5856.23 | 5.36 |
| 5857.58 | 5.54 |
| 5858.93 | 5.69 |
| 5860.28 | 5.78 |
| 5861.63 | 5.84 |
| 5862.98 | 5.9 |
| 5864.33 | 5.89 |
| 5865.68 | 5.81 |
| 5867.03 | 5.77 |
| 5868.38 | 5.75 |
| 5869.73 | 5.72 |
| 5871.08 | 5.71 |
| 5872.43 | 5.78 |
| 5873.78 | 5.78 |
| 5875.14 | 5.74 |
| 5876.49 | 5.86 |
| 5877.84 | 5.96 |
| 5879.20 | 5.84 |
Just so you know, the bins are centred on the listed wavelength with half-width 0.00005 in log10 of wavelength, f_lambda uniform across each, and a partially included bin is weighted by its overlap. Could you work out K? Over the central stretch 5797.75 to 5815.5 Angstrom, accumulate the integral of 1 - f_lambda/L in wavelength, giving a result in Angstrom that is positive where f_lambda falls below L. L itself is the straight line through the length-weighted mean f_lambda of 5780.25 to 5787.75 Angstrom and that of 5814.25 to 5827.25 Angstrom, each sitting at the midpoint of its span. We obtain -0.2 Angstrom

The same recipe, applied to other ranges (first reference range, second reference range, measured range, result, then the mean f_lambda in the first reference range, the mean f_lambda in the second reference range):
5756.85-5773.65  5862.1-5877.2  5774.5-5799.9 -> 0.9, 5.85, 5.8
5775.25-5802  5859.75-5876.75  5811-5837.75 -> -0.9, 5.66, 5.79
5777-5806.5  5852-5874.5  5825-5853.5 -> -1.2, 5.72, 5.68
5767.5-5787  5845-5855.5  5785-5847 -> -2.8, 5.6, 5.68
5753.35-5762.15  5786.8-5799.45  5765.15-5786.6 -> 0.5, 5.79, 5.78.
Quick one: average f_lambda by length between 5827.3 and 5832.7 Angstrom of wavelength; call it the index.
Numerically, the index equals 6.05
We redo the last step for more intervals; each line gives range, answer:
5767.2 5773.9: 5.83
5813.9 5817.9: 5.7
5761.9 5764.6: 5.74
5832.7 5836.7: 5.87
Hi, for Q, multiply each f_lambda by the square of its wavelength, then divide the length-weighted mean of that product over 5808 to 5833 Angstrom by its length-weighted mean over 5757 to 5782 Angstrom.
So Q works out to 1.06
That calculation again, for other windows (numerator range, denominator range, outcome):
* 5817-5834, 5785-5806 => 1.05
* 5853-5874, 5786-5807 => 1.00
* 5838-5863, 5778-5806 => 1.03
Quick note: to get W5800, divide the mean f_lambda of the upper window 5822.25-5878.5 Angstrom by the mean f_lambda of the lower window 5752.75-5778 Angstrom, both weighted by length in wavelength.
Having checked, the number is 1.01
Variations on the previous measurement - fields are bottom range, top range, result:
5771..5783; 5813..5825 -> 1.07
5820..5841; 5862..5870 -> 0.97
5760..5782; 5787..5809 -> 1.02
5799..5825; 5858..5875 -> 0.98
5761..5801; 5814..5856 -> 1.03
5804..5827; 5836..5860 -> 0.98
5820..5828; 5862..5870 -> 0.96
